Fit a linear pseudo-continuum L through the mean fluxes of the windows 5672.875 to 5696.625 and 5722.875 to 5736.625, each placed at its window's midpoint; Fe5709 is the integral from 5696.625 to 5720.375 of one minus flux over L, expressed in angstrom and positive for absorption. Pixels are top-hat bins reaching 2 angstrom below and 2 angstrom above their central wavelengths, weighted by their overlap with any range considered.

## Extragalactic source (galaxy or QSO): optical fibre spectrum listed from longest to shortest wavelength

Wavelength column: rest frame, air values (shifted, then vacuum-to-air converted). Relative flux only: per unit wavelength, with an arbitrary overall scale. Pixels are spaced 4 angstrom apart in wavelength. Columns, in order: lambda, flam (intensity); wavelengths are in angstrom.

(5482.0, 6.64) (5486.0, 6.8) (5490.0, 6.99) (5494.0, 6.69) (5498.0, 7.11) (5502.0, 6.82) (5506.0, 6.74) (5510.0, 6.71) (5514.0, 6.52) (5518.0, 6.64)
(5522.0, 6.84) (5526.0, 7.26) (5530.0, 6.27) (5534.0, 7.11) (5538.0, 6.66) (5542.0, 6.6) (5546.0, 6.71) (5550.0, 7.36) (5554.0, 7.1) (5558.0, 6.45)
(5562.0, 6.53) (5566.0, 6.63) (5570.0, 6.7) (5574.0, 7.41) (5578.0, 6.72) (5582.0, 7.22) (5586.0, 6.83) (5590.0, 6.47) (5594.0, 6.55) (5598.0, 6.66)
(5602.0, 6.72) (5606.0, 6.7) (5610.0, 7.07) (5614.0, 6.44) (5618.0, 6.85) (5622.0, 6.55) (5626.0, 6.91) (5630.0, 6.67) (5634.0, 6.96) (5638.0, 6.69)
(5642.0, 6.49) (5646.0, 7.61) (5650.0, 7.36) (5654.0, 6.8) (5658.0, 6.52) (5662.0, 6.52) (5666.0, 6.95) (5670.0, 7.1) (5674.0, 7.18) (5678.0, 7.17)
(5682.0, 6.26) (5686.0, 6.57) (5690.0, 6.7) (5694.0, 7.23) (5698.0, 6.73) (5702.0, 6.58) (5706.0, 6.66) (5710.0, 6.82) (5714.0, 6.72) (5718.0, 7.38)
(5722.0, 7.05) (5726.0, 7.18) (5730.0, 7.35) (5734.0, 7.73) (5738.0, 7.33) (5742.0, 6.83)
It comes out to 1.0 angstrom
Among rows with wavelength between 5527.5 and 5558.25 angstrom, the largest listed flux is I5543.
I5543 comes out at 7.36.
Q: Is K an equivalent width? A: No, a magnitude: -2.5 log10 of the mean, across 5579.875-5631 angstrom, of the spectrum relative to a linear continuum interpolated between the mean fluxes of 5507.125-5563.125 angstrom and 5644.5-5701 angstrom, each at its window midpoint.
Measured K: 0.01 mag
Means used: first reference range 6.77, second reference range 6.9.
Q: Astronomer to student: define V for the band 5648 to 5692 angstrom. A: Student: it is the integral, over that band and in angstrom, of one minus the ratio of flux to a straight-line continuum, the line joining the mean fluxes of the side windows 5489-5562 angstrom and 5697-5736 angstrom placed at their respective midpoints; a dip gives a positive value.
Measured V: 0.9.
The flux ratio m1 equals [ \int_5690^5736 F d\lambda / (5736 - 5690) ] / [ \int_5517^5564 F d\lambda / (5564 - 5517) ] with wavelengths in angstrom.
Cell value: 1.03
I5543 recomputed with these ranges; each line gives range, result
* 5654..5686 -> 7.18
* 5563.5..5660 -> 7.61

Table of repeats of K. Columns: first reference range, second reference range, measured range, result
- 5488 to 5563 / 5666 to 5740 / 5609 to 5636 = 0.02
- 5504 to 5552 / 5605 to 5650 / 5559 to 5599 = 0.01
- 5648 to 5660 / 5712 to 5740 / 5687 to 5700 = 0.04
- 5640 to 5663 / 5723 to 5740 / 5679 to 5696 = 0.06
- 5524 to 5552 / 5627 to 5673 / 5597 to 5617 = 0.02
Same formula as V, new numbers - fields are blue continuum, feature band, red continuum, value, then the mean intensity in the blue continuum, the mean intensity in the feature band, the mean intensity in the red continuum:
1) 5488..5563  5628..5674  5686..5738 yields 0.3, 6.8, 6.89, 7.01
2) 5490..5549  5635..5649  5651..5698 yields -0.3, 6.78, 6.96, 6.83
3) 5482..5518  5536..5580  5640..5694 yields 0.0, 6.78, 6.81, 6.88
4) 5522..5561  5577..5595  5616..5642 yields 0.0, 6.83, 6.77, 6.75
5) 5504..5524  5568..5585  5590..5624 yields -0.8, 6.69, 7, 6.68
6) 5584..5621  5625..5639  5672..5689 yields -0.2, 6.69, 6.81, 6.79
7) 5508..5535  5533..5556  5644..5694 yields -0.5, 6.75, 6.92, 6.91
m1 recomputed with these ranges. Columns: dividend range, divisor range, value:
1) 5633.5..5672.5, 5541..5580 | 1.01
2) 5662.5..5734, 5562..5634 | 1.02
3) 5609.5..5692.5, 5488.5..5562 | 1.00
